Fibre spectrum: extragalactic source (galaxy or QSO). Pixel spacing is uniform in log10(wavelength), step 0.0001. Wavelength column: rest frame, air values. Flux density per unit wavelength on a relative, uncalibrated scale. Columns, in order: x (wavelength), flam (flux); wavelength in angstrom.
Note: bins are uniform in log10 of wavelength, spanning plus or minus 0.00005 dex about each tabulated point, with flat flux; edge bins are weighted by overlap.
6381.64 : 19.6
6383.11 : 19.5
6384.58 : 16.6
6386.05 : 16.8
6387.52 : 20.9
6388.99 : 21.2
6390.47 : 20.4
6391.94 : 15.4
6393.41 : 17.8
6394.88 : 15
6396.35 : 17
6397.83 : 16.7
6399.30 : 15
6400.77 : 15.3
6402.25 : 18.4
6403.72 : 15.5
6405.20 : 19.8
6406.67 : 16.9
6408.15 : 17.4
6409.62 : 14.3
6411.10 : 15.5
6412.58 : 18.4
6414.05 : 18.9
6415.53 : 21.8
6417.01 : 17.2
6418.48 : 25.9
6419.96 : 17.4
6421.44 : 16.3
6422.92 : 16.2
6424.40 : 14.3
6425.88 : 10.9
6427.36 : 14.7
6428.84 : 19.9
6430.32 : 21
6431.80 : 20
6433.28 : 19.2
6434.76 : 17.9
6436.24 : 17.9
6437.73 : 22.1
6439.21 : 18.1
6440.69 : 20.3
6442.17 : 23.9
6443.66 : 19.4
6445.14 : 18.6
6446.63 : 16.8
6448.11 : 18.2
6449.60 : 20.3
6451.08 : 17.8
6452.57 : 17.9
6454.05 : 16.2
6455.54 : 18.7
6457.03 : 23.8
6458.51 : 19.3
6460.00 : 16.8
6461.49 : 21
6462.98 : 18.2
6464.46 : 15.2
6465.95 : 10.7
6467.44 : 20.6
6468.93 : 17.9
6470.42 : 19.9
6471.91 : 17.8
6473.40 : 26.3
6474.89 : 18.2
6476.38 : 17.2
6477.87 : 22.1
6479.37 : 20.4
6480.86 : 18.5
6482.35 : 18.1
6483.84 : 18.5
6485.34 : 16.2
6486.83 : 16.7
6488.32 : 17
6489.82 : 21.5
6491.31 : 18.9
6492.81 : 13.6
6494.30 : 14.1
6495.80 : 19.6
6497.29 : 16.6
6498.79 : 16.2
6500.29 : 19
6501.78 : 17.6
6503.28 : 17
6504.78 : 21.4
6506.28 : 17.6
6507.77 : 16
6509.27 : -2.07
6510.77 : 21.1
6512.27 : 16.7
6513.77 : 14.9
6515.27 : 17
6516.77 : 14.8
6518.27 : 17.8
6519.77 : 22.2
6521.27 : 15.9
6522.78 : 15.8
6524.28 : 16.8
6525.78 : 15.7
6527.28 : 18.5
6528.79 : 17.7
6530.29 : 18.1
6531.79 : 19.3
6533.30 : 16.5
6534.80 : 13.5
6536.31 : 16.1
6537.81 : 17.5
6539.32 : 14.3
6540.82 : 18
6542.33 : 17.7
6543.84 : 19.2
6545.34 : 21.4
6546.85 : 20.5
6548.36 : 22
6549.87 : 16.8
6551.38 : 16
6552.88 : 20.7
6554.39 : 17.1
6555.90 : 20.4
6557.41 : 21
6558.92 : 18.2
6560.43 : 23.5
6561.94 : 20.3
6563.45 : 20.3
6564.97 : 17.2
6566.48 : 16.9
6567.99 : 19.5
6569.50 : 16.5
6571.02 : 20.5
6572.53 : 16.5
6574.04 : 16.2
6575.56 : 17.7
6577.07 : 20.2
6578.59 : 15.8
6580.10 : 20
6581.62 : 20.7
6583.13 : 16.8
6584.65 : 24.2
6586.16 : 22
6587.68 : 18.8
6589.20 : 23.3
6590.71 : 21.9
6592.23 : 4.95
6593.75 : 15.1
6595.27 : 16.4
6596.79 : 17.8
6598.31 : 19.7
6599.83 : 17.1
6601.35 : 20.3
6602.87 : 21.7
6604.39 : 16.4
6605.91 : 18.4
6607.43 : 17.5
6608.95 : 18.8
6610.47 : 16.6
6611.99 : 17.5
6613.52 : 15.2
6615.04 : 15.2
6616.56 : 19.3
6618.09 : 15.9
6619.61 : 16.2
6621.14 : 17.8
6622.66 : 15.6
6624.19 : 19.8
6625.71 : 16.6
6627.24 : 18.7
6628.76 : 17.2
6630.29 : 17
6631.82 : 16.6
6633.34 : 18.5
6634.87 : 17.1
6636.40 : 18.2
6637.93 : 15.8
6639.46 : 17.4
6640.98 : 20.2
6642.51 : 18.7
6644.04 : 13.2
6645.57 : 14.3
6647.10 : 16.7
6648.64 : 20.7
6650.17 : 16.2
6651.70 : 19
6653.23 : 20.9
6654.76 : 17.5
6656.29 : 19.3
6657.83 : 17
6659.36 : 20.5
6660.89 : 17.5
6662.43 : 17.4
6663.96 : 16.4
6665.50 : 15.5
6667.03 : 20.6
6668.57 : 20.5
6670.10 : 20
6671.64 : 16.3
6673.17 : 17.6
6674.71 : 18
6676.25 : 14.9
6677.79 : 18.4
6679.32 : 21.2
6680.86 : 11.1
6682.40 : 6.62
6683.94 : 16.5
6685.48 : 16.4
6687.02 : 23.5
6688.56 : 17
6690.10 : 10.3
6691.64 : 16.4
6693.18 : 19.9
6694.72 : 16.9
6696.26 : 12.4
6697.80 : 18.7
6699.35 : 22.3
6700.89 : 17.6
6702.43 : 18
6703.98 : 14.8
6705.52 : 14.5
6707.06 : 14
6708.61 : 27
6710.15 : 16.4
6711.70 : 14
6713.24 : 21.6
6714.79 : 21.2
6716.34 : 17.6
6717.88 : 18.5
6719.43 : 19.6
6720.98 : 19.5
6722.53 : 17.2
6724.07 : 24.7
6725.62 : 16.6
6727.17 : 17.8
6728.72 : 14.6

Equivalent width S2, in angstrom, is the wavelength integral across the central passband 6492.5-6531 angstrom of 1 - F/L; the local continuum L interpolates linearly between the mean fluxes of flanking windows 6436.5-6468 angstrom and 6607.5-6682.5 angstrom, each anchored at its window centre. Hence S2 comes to 3.7 angstrom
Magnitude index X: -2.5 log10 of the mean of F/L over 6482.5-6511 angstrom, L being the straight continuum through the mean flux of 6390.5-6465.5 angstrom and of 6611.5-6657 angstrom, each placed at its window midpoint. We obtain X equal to 0.08 mag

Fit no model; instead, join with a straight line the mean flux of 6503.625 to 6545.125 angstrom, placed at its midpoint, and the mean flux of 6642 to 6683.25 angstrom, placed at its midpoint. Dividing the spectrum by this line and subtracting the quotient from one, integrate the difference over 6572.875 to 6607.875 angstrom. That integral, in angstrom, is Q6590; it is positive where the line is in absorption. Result -3.0 angstrom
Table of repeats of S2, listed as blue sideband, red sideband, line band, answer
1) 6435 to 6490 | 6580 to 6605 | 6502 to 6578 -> 4.1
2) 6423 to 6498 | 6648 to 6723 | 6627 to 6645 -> 0.5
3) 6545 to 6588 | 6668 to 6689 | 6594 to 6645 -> 1.9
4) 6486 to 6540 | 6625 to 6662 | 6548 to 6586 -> -4.2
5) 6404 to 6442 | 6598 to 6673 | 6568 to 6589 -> -1.4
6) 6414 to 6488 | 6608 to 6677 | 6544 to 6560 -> -1.3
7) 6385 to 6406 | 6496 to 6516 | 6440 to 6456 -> -1.9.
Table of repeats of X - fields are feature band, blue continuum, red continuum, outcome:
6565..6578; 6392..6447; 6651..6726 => -0.01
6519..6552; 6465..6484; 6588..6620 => 0.03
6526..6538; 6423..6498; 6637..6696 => 0.06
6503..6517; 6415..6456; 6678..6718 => 0.18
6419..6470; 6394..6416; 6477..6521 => -0.07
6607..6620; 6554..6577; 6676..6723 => 0.08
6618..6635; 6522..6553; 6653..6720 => 0.02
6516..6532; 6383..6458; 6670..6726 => 0.03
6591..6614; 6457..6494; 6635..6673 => 0.06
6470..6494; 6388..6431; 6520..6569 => -0.05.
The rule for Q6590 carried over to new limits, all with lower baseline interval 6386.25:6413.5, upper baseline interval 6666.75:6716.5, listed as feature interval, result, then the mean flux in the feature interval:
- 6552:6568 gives -2.1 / 19.5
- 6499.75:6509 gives 0.1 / 17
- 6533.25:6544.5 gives 0.5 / 16.6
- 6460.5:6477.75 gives -1.3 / 18.6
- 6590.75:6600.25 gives 0.9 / 15.6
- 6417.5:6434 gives -0.5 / 17.8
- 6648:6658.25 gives -0.8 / 18.7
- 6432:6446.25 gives -2.0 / 19.6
